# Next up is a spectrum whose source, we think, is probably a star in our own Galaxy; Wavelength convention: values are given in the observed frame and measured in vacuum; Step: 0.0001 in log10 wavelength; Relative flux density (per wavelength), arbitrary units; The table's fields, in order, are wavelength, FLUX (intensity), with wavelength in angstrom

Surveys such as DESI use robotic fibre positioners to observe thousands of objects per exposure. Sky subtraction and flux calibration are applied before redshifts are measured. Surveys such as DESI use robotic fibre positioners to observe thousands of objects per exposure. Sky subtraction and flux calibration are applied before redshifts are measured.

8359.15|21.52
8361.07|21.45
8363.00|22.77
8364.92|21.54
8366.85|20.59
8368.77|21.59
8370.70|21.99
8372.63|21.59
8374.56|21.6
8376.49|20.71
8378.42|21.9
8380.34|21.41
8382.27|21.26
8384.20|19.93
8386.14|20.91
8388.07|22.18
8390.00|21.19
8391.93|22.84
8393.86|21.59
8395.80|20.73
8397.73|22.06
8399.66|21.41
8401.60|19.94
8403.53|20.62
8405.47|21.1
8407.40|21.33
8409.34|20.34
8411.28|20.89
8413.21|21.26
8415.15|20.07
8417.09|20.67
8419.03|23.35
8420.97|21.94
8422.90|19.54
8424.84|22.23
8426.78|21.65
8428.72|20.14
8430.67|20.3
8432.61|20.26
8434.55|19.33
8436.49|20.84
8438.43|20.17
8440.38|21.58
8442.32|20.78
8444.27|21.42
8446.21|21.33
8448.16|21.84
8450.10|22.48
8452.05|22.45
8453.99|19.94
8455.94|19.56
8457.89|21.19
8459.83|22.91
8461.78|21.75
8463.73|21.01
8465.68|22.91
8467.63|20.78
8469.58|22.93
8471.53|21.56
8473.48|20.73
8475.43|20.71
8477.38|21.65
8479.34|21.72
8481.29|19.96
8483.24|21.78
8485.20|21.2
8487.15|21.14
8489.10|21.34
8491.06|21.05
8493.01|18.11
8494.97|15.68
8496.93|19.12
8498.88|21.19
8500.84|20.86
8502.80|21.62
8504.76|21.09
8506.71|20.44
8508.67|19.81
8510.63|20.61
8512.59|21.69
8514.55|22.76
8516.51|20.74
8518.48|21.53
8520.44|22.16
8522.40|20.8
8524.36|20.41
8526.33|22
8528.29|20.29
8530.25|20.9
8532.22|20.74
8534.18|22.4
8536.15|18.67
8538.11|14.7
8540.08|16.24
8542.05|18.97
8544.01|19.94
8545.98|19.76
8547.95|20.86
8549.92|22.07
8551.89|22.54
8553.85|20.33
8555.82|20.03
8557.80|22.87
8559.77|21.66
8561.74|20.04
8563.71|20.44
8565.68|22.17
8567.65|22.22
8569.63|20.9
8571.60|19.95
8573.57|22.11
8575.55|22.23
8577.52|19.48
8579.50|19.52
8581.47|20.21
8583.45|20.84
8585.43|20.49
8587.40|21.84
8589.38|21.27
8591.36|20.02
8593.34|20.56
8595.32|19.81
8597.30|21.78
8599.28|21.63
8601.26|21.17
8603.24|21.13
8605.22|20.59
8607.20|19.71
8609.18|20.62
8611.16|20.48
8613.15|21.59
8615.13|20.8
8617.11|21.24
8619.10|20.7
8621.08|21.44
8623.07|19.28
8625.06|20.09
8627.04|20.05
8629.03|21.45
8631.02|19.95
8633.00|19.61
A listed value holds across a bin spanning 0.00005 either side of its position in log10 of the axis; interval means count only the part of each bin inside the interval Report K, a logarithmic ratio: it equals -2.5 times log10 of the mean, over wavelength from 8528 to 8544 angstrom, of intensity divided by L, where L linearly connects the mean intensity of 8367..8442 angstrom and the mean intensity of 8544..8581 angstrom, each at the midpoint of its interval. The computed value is 0.10 mag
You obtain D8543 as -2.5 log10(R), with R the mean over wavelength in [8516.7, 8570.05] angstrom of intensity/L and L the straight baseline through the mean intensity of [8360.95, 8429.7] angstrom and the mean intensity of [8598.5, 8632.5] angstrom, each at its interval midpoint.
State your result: 0.02 mag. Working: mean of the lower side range 21.3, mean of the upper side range 20.7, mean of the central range 20.6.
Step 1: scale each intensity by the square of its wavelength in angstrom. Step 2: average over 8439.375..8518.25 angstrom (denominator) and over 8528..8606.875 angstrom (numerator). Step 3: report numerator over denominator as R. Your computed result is 1.0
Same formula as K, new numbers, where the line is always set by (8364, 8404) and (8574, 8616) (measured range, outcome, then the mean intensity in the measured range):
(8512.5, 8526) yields -0.02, 21.4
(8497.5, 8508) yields 0.00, 20.9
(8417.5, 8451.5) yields 0.00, 21.1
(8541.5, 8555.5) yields 0.01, 20.7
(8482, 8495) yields 0.04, 20.4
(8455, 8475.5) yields -0.02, 21.5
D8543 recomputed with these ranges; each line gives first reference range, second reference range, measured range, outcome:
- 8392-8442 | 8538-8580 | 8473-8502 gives 0.02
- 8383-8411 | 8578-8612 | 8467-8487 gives -0.02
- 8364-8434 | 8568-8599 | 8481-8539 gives 0.02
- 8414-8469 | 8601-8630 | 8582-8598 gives 0.00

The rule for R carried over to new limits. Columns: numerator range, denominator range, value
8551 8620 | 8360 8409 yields 1.03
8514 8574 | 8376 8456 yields 1.01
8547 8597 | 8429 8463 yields 1.03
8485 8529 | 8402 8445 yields 1.01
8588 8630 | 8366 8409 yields 1.03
